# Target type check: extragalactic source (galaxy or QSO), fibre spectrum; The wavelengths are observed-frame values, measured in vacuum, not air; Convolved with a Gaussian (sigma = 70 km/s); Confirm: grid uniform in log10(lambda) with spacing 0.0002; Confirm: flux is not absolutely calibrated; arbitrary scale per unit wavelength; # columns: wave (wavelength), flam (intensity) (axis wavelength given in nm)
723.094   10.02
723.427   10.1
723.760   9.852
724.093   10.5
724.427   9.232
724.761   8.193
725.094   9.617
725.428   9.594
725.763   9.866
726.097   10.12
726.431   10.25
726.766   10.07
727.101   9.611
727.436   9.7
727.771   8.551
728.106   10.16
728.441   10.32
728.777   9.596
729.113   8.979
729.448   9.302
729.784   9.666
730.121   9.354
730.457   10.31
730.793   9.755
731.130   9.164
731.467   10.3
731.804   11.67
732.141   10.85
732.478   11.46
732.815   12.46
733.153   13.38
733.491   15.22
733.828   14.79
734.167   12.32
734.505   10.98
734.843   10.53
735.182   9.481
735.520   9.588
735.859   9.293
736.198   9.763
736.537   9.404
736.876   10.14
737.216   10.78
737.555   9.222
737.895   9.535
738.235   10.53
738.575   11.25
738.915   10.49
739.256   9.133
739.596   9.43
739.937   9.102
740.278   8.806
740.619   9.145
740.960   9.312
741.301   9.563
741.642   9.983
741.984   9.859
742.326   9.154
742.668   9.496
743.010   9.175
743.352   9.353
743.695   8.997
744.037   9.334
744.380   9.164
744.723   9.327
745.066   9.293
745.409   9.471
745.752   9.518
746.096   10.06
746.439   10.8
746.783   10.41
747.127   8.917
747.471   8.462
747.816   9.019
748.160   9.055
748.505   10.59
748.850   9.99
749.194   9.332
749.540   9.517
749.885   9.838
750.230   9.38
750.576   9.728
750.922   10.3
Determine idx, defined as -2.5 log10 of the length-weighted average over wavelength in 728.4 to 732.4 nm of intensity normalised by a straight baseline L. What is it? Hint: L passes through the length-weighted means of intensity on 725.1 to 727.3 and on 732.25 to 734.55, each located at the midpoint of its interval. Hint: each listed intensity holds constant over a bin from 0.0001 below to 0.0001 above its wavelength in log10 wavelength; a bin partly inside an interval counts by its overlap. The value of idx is 0.18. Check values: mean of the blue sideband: 9.89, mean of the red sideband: 13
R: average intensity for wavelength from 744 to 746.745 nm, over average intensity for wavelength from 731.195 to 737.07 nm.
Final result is 0.9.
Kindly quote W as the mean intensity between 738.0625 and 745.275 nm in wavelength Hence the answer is 9.52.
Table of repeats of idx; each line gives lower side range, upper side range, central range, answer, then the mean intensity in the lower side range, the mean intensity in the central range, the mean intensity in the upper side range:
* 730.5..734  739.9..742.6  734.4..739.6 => 0.059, 11.8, 9.98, 9.38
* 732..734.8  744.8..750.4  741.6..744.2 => 0.131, 12.6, 9.39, 9.6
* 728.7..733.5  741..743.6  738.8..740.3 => 0.041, 10.6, 9.41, 9.49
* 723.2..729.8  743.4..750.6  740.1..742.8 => 0.017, 9.67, 9.41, 9.53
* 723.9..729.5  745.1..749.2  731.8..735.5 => -0.240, 9.64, 12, 9.64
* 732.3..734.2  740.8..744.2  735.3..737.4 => 0.218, 13.3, 9.82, 9.42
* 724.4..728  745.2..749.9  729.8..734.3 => -0.203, 9.55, 11.5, 9.63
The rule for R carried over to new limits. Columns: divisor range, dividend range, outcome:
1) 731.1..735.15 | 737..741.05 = 0.82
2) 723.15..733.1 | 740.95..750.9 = 0.95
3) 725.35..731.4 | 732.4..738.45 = 1.14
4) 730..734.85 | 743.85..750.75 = 0.83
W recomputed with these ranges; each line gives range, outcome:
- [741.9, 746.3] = 9.4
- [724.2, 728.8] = 9.65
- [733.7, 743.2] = 9.98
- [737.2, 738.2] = 9.8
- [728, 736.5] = 10.7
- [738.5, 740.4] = 9.64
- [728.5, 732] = 9.83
